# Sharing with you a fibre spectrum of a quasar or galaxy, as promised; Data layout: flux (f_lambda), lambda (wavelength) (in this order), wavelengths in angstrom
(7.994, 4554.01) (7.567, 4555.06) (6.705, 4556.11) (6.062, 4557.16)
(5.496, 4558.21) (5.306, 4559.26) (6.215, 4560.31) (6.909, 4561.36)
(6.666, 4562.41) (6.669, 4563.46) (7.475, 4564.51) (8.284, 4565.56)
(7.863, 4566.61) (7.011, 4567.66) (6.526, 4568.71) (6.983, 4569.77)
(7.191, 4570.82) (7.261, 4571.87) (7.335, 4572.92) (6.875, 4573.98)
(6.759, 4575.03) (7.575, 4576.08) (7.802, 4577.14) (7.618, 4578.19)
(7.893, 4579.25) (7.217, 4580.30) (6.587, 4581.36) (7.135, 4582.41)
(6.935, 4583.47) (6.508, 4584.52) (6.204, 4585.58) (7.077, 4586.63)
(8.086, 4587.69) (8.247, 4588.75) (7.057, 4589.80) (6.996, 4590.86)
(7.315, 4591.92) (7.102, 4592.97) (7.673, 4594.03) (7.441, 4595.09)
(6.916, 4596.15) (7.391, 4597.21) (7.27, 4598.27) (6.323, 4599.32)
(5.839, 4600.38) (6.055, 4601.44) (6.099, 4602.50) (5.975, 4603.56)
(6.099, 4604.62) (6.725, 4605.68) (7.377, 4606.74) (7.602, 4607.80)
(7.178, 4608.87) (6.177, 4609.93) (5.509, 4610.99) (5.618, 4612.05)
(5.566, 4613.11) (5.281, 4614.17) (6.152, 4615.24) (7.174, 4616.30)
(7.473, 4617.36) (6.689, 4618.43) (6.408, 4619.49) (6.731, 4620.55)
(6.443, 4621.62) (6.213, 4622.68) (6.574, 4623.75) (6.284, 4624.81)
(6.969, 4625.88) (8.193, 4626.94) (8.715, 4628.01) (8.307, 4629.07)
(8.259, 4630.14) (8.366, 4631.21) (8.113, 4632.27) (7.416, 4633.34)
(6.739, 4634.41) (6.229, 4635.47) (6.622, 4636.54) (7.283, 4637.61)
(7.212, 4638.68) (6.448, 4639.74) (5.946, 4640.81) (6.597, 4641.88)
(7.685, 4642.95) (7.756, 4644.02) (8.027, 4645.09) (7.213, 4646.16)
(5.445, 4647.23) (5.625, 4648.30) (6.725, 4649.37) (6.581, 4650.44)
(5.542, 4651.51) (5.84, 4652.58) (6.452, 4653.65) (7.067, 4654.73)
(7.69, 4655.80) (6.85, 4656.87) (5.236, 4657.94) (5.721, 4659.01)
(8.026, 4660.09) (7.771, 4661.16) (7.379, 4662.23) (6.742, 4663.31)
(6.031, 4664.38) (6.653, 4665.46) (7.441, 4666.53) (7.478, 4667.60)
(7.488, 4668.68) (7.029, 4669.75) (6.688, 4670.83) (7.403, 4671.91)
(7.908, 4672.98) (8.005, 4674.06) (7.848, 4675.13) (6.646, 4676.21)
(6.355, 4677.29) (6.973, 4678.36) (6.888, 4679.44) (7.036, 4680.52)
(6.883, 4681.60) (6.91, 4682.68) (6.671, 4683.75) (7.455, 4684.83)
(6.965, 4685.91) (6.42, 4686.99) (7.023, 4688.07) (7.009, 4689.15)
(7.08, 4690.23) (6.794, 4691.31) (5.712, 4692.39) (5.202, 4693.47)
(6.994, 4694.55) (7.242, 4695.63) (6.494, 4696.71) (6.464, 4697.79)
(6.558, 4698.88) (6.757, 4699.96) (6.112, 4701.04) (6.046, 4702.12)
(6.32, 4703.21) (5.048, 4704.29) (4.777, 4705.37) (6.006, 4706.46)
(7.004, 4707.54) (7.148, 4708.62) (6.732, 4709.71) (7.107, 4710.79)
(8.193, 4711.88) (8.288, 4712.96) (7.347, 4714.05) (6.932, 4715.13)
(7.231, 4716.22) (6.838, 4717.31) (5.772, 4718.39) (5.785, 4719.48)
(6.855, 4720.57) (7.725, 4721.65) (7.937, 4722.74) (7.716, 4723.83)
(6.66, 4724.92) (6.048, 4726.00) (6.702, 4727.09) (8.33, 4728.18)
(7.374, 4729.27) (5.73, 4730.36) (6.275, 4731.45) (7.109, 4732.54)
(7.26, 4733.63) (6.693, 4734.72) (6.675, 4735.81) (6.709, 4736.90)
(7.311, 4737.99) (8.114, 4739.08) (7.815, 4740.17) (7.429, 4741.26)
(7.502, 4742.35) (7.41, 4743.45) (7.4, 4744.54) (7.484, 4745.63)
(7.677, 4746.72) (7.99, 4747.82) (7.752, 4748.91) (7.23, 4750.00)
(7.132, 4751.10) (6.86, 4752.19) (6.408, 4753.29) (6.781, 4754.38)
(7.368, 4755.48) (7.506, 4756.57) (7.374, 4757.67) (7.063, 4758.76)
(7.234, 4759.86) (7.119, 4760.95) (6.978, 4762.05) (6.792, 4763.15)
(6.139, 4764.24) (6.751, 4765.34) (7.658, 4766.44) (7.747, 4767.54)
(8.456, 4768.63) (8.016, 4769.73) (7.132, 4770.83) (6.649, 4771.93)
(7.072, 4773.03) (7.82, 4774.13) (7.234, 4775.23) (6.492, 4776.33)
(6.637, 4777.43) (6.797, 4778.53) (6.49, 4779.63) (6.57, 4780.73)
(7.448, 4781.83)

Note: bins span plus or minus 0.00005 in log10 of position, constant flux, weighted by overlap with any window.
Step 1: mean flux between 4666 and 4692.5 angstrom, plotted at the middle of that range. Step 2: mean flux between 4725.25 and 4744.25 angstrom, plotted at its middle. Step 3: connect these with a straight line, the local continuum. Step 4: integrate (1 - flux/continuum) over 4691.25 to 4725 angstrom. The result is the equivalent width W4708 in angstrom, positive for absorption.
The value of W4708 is 1.9 angstrom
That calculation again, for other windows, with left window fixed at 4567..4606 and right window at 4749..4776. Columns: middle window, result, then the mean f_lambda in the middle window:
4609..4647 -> 0.7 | 6.92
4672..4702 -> 1.2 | 6.83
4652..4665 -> 0.6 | 6.73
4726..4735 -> 0.3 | 6.88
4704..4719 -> 0.8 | 6.77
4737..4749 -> -0.7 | 7.59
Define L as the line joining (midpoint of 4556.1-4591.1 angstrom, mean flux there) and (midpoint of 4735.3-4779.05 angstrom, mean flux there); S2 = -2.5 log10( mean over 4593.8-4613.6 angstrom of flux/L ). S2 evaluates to 0.08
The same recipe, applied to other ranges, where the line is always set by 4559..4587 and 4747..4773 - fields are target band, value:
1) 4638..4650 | 0.05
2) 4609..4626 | 0.12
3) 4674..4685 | 0.02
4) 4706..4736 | 0.03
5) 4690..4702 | 0.11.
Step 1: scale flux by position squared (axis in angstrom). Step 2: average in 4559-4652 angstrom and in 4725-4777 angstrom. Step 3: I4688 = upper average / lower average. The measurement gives 1.1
